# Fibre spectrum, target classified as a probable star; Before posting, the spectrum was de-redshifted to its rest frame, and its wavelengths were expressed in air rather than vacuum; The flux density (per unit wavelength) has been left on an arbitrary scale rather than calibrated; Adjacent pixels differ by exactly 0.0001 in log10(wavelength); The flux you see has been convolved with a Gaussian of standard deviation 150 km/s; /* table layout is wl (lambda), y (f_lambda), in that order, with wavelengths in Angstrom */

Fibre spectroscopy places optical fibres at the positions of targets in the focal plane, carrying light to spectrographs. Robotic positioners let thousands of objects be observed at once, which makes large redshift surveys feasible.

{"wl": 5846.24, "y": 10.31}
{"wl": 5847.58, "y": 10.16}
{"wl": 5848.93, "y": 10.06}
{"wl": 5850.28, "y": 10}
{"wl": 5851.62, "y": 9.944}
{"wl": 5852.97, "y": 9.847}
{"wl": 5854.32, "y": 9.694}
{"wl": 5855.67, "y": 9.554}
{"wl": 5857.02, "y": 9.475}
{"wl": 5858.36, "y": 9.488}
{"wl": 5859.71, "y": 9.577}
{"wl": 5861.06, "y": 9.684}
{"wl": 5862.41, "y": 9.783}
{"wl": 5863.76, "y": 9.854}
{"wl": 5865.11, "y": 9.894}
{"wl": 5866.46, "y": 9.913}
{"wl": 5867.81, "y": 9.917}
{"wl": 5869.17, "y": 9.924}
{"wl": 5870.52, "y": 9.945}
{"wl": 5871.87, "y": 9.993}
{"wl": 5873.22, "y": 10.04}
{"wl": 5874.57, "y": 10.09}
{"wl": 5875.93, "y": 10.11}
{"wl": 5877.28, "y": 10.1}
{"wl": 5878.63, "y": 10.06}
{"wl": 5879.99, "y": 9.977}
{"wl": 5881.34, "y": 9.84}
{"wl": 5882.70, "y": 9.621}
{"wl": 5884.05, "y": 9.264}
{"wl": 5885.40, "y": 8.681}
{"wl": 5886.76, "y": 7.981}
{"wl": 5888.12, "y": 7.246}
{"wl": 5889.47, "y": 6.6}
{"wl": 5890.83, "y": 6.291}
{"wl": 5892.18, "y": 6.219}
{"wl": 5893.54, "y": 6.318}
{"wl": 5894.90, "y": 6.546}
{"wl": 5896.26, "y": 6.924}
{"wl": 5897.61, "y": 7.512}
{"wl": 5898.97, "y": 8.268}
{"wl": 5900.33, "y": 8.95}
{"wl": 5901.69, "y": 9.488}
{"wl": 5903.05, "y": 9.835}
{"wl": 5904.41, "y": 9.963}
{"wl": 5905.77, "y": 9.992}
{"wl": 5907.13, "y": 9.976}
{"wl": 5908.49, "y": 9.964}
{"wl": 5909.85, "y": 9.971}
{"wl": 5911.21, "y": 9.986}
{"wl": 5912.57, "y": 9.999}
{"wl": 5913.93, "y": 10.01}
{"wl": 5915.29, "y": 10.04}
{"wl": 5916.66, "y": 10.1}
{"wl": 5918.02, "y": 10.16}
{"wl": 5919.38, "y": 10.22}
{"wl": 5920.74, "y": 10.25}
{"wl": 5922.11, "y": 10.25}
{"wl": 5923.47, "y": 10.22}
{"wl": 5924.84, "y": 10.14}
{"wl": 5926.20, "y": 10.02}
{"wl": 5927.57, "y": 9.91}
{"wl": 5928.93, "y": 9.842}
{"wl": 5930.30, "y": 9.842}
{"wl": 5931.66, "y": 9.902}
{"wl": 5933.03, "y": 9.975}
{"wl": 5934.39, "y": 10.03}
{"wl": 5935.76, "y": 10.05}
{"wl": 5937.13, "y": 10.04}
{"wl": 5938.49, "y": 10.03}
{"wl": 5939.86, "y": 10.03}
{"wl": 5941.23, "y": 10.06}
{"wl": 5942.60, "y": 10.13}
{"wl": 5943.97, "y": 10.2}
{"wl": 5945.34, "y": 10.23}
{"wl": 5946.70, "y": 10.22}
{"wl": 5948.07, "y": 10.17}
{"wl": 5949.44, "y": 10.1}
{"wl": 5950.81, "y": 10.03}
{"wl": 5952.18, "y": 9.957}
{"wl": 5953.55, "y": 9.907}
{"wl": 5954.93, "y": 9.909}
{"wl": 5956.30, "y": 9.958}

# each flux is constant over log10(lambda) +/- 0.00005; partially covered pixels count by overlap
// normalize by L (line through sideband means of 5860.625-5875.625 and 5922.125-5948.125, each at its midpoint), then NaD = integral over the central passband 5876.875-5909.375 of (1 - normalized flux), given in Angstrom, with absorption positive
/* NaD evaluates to 4.59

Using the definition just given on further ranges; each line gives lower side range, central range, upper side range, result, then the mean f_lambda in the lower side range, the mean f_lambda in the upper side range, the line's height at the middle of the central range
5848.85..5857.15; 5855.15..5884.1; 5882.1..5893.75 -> -3.69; 9.79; 7.62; 8.76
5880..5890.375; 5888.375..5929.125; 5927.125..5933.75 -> 0.74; 8.51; 9.91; 9.24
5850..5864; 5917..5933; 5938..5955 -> -0.12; 9.71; 10.1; 9.99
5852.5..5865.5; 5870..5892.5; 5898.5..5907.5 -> 1.44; 9.68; 9.5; 9.59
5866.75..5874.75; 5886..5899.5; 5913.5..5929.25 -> 4.10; 9.98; 10.1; 10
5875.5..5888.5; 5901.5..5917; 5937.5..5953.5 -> -0.48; 9.32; 10.1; 9.65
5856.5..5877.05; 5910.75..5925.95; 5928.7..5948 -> -0.19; 9.86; 10.1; 10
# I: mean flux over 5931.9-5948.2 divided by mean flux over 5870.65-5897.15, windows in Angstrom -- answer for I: 1.18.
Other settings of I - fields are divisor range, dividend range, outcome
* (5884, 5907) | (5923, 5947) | 1.25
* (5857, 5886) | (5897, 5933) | 1.00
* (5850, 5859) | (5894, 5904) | 0.85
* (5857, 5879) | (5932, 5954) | 1.02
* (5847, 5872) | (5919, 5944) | 1.02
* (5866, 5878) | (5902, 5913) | 0.99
